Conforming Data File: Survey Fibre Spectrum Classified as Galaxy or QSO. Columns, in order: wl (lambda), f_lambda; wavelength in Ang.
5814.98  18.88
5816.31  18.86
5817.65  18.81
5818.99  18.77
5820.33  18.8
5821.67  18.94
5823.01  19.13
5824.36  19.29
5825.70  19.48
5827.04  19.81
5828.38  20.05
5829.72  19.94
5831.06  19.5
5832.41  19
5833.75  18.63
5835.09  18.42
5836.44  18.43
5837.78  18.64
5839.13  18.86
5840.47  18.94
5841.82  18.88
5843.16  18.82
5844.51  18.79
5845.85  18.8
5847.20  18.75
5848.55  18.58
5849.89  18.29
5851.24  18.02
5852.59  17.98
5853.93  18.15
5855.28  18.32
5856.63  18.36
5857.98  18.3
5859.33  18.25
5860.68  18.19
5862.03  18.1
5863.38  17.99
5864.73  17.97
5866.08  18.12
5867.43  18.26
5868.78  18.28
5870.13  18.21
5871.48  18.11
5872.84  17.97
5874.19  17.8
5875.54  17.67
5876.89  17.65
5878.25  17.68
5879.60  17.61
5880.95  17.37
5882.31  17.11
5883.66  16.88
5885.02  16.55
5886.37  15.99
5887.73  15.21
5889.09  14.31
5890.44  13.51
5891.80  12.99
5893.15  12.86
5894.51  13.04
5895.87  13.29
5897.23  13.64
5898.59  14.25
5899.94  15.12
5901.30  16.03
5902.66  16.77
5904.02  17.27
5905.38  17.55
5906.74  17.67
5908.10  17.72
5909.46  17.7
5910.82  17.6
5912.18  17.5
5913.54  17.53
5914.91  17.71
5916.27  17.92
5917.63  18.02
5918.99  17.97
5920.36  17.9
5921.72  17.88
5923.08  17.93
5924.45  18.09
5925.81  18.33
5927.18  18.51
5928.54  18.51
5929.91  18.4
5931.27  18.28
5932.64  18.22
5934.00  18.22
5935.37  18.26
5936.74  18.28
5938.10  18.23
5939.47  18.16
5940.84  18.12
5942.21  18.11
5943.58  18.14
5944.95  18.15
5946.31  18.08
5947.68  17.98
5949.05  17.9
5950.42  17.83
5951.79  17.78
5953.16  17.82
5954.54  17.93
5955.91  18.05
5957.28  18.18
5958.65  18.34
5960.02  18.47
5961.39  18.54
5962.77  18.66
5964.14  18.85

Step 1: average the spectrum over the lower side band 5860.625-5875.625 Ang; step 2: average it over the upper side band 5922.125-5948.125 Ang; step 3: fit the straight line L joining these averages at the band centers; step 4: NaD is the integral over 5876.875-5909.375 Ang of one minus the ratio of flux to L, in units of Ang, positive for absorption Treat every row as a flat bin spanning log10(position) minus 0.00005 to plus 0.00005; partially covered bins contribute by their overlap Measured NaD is 4.3 Ang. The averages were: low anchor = 18.1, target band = 15.7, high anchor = 18.2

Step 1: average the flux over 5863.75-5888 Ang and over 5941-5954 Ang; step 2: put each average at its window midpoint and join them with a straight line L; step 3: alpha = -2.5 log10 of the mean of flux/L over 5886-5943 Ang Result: 0.06 mag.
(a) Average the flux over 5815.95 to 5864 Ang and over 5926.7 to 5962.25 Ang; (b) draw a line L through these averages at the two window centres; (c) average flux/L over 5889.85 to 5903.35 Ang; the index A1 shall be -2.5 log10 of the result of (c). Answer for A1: 0.29 mag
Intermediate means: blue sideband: 18.7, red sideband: 18.2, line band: 14.2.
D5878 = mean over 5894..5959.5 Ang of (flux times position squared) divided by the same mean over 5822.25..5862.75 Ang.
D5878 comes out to 0.96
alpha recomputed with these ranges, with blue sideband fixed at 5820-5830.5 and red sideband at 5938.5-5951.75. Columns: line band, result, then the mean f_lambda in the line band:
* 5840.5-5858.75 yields 0.04 mag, 18.5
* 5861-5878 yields 0.05 mag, 18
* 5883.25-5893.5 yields 0.26 mag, 14.8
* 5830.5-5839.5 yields 0.03 mag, 18.8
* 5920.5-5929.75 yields 0.00 mag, 18.2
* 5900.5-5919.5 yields 0.06 mag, 17.5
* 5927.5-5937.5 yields -0.01 mag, 18.3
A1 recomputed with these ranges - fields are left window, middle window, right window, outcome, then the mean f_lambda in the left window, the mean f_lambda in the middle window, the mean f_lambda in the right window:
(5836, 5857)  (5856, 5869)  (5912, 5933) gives 0.016 mag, 18.5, 18.2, 18.1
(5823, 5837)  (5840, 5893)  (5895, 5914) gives 0.018 mag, 19.2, 17.6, 16.4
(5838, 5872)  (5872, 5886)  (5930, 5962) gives 0.055 mag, 18.4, 17.4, 18.1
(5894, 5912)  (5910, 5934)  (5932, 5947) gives -0.054 mag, 16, 18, 18.2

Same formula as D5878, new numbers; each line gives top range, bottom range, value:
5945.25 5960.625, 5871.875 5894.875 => 1.15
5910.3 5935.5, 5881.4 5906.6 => 1.20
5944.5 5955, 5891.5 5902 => 1.31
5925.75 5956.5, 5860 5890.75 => 1.07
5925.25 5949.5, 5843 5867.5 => 1.02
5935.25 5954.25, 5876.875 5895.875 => 1.19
